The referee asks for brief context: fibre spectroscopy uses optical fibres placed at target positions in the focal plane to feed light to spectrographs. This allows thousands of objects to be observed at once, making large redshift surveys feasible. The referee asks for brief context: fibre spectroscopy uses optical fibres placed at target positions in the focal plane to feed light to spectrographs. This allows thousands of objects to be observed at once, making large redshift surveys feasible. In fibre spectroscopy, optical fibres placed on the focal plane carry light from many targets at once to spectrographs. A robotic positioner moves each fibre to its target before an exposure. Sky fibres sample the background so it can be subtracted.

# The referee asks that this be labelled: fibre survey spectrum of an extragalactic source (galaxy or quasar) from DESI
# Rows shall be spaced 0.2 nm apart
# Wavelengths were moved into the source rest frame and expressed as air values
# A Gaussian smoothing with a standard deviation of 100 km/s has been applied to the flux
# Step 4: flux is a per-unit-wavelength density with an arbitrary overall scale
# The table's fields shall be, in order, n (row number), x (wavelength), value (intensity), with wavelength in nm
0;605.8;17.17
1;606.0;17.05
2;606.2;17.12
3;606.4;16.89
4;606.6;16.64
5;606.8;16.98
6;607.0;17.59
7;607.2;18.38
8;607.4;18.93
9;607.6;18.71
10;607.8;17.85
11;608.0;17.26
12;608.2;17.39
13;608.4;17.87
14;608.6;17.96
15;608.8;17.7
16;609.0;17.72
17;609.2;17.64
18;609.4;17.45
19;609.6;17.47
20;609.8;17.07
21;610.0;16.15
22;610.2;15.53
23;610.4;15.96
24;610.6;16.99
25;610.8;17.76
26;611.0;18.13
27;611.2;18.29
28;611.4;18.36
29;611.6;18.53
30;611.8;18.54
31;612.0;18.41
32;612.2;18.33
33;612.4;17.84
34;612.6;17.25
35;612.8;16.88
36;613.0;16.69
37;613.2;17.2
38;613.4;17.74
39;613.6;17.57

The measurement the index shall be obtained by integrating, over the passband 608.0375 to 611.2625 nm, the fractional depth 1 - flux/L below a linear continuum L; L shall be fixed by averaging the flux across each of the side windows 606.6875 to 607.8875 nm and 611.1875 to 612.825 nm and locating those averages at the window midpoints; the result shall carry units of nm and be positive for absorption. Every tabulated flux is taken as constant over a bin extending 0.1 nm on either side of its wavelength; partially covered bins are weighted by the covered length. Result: 0.14 nm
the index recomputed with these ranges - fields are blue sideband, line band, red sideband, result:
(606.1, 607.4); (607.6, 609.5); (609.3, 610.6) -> -0.08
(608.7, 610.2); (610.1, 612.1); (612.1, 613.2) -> -0.04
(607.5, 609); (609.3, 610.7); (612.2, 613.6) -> 0.08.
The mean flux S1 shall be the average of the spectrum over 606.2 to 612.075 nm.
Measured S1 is 17.6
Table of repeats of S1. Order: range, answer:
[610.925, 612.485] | 18.3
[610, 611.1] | 16.8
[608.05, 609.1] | 17.7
